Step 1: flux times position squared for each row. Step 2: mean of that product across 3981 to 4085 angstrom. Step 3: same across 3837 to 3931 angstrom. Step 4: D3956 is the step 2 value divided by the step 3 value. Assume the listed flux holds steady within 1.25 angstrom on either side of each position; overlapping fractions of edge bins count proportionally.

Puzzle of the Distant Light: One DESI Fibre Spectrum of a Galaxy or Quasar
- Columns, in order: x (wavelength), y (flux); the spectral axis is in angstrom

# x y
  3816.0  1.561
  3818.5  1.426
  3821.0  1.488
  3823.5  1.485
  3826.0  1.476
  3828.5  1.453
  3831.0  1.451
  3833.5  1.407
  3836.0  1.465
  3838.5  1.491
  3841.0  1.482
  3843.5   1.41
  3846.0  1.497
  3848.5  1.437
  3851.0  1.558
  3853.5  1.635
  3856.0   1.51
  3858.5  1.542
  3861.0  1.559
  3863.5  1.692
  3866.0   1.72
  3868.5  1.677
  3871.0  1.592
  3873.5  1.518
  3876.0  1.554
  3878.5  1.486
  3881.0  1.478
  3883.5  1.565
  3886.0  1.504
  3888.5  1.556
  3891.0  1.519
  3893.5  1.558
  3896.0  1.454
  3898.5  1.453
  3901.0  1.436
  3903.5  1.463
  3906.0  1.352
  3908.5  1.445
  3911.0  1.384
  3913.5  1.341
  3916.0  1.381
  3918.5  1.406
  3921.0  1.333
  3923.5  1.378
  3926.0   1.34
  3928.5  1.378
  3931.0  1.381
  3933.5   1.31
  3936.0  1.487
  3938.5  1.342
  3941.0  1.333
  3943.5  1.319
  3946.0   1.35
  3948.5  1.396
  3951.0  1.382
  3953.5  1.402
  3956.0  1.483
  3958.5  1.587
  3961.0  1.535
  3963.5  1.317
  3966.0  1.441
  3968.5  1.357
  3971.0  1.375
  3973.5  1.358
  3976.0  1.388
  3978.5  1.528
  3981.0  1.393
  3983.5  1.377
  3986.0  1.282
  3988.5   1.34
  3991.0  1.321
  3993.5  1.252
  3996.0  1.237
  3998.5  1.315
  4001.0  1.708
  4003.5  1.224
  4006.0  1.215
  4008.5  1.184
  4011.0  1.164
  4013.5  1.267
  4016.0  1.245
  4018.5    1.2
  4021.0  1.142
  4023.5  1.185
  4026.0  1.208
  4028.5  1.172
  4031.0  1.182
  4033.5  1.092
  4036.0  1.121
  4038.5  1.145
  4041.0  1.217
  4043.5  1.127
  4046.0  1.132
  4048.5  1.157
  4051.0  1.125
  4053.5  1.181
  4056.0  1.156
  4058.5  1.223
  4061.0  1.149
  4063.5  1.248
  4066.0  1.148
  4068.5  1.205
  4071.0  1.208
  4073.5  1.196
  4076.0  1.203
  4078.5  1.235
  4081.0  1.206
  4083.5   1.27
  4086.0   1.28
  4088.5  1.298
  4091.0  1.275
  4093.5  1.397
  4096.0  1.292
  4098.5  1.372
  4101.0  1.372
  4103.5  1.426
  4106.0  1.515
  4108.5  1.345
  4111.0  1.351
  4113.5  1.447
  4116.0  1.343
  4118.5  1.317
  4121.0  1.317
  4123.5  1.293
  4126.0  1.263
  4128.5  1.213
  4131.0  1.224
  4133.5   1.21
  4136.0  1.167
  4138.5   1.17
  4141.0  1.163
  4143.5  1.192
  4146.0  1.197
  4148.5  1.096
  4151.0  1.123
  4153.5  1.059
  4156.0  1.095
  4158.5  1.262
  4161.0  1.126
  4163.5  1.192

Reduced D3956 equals 0.89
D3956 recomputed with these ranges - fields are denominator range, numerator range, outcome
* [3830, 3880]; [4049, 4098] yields 0.89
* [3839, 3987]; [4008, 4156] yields 0.92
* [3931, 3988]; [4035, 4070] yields 0.88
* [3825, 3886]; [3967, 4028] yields 0.92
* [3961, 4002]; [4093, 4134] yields 1.04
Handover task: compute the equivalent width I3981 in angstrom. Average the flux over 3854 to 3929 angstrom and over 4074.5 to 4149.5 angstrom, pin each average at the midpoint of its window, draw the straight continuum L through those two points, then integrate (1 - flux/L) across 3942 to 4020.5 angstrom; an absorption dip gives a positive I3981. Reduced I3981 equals 3.02 angstrom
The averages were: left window 1.49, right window 1.28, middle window 1.35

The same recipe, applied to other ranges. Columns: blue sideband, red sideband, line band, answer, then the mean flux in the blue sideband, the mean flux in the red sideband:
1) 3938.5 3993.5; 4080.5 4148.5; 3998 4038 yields 3.9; 1.39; 1.29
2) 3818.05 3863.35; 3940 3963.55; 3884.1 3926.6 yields 0.5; 1.49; 1.42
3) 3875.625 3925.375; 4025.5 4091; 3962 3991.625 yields -1.2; 1.45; 1.19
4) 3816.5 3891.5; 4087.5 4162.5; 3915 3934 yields 1.2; 1.52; 1.26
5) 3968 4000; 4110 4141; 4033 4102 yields 4.6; 1.35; 1.27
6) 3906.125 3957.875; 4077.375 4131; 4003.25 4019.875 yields 1.7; 1.38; 1.32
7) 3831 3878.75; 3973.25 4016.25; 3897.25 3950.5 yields 1.9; 1.54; 1.32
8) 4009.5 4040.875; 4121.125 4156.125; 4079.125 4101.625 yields -2.3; 1.18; 1.18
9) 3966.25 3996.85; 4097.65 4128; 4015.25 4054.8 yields 5.6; 1.36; 1.36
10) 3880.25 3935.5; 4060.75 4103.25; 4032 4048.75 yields 2.1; 1.43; 1.26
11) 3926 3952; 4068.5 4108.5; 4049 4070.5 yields 2.2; 1.37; 1.3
